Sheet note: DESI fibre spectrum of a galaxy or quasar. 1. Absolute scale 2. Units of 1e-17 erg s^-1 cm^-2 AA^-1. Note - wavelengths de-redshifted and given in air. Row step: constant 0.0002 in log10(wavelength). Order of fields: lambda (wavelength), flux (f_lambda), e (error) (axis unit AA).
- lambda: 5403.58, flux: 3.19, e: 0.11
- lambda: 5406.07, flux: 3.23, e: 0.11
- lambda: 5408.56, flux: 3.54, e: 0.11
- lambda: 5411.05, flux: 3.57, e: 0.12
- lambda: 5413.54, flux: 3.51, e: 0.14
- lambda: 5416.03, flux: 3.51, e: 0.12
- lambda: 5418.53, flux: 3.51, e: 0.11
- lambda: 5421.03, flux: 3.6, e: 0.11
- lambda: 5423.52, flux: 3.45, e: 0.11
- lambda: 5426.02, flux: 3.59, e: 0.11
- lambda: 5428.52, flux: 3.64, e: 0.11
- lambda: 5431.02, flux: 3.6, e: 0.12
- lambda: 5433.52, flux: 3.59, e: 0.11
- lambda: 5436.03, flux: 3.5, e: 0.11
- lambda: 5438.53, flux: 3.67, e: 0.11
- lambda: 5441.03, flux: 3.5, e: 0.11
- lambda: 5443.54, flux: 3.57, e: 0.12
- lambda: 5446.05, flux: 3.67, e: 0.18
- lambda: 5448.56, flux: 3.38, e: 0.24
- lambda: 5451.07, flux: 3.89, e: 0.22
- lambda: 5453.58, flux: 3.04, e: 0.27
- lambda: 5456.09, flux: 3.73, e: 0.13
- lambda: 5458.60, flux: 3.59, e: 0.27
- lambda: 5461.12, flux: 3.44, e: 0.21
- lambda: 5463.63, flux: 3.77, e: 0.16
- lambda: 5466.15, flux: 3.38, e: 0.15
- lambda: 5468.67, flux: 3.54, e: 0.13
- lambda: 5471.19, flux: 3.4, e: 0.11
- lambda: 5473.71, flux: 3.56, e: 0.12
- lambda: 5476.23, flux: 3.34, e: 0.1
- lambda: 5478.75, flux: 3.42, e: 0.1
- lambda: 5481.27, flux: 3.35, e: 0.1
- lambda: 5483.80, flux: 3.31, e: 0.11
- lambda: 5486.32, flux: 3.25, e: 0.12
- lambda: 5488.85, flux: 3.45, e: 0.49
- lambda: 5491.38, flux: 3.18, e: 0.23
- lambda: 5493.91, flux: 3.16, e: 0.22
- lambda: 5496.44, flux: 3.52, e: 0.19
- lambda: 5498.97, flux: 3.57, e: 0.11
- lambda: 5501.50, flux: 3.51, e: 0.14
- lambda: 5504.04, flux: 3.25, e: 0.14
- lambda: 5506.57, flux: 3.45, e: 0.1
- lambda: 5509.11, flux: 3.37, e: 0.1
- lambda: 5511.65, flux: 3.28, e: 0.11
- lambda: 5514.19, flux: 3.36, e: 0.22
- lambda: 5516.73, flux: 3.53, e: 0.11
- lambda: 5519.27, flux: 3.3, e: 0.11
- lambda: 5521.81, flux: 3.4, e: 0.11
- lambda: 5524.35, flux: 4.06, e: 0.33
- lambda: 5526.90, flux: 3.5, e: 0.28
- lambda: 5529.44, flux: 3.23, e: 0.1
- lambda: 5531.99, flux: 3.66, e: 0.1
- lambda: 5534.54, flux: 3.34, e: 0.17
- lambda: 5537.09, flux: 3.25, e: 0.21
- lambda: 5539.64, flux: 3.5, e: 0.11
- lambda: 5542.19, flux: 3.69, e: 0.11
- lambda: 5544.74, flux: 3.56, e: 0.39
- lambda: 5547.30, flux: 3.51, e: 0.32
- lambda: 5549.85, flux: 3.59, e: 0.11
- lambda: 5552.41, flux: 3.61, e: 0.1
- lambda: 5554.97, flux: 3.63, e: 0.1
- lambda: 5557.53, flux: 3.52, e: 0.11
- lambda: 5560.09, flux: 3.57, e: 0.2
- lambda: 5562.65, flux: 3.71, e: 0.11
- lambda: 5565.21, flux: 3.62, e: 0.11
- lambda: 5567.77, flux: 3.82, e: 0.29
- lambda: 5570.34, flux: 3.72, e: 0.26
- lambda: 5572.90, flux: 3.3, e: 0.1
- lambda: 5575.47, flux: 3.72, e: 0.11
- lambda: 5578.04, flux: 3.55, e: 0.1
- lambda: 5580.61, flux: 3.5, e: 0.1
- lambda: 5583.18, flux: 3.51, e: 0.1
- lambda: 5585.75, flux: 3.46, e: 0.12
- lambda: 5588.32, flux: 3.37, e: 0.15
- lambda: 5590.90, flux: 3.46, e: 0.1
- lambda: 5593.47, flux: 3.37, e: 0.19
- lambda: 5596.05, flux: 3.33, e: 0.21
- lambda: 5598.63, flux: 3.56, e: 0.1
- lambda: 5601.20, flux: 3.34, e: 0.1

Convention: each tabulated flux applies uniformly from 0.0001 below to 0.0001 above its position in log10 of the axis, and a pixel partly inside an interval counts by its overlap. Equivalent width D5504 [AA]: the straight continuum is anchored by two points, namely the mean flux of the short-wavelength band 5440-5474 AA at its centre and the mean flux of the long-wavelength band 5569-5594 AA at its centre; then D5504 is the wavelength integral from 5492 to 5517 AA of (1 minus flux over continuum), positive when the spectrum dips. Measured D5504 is 0.9 AA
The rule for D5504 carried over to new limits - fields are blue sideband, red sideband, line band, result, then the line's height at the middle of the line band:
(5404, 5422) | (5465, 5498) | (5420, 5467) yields -1.7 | 3.43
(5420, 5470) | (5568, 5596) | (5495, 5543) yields 0.9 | 3.53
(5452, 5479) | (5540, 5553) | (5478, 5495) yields 1.0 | 3.51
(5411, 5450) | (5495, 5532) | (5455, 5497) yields 0.8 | 3.5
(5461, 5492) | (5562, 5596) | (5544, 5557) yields -0.3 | 3.5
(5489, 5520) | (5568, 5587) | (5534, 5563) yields -0.5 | 3.48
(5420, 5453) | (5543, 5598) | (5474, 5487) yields 0.8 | 3.57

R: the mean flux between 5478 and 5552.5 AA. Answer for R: 3.44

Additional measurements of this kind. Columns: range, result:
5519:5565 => 3.54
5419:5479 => 3.54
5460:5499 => 3.41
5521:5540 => 3.49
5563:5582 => 3.61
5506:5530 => 3.45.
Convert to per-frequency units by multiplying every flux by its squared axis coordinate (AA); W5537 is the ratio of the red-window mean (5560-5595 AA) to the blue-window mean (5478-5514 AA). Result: 1.09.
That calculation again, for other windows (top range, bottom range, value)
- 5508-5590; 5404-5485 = 1.04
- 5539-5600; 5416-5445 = 1.05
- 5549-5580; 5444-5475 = 1.06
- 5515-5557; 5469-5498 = 1.07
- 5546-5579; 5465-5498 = 1.10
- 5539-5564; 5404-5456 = 1.06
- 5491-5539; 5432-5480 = 0.99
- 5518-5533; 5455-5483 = 1.03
